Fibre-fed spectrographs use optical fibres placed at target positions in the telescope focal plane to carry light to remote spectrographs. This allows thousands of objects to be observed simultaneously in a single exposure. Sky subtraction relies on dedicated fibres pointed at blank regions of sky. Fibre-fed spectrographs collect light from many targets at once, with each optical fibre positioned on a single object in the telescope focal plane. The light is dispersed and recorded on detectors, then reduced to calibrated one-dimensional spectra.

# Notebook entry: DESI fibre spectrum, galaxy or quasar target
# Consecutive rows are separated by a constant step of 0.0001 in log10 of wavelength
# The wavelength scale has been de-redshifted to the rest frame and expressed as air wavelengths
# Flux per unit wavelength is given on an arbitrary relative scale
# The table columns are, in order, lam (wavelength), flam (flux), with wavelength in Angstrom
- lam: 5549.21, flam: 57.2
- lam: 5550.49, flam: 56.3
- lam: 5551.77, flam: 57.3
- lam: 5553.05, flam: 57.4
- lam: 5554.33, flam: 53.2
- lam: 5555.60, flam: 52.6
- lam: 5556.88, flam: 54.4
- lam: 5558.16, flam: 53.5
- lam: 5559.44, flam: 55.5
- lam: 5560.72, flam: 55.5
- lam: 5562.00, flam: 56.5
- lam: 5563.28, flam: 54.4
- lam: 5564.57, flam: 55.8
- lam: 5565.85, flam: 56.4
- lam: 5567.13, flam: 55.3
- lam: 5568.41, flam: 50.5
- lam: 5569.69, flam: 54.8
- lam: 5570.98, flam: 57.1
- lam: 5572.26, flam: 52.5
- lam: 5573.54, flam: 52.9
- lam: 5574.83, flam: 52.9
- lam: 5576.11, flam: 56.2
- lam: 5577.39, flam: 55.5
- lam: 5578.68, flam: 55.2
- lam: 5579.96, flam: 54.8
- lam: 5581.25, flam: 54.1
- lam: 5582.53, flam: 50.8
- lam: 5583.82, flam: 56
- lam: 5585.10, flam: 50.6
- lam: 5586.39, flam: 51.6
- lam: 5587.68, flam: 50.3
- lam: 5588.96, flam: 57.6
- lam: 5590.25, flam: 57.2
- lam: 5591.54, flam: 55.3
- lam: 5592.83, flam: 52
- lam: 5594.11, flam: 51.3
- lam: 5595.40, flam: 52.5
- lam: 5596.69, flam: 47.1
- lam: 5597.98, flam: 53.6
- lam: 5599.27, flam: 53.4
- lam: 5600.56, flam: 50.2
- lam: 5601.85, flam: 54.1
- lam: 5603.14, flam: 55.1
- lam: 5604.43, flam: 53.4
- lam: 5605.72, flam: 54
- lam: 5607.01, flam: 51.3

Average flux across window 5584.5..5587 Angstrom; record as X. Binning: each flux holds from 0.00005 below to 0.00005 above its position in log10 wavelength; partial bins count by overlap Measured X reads 51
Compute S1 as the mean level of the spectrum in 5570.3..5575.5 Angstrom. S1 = 53.8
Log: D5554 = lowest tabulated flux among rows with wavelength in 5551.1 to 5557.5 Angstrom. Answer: 52.6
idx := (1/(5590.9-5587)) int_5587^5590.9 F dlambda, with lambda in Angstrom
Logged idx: 55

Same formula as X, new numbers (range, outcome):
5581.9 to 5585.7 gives 52.5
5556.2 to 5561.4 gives 54.7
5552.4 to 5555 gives 55.4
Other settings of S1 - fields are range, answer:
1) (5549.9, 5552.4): 56.8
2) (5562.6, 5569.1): 54.5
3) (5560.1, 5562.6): 56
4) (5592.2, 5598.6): 51.3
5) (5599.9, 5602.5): 52.1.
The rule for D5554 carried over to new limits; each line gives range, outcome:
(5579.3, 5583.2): 50.8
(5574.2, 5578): 52.9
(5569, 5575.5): 52.5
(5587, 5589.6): 50.3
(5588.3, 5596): 51.3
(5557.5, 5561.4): 53.5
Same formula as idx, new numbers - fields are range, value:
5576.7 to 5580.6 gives 55.2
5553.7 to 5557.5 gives 53.5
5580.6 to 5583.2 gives 52.4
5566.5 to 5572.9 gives 54.1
